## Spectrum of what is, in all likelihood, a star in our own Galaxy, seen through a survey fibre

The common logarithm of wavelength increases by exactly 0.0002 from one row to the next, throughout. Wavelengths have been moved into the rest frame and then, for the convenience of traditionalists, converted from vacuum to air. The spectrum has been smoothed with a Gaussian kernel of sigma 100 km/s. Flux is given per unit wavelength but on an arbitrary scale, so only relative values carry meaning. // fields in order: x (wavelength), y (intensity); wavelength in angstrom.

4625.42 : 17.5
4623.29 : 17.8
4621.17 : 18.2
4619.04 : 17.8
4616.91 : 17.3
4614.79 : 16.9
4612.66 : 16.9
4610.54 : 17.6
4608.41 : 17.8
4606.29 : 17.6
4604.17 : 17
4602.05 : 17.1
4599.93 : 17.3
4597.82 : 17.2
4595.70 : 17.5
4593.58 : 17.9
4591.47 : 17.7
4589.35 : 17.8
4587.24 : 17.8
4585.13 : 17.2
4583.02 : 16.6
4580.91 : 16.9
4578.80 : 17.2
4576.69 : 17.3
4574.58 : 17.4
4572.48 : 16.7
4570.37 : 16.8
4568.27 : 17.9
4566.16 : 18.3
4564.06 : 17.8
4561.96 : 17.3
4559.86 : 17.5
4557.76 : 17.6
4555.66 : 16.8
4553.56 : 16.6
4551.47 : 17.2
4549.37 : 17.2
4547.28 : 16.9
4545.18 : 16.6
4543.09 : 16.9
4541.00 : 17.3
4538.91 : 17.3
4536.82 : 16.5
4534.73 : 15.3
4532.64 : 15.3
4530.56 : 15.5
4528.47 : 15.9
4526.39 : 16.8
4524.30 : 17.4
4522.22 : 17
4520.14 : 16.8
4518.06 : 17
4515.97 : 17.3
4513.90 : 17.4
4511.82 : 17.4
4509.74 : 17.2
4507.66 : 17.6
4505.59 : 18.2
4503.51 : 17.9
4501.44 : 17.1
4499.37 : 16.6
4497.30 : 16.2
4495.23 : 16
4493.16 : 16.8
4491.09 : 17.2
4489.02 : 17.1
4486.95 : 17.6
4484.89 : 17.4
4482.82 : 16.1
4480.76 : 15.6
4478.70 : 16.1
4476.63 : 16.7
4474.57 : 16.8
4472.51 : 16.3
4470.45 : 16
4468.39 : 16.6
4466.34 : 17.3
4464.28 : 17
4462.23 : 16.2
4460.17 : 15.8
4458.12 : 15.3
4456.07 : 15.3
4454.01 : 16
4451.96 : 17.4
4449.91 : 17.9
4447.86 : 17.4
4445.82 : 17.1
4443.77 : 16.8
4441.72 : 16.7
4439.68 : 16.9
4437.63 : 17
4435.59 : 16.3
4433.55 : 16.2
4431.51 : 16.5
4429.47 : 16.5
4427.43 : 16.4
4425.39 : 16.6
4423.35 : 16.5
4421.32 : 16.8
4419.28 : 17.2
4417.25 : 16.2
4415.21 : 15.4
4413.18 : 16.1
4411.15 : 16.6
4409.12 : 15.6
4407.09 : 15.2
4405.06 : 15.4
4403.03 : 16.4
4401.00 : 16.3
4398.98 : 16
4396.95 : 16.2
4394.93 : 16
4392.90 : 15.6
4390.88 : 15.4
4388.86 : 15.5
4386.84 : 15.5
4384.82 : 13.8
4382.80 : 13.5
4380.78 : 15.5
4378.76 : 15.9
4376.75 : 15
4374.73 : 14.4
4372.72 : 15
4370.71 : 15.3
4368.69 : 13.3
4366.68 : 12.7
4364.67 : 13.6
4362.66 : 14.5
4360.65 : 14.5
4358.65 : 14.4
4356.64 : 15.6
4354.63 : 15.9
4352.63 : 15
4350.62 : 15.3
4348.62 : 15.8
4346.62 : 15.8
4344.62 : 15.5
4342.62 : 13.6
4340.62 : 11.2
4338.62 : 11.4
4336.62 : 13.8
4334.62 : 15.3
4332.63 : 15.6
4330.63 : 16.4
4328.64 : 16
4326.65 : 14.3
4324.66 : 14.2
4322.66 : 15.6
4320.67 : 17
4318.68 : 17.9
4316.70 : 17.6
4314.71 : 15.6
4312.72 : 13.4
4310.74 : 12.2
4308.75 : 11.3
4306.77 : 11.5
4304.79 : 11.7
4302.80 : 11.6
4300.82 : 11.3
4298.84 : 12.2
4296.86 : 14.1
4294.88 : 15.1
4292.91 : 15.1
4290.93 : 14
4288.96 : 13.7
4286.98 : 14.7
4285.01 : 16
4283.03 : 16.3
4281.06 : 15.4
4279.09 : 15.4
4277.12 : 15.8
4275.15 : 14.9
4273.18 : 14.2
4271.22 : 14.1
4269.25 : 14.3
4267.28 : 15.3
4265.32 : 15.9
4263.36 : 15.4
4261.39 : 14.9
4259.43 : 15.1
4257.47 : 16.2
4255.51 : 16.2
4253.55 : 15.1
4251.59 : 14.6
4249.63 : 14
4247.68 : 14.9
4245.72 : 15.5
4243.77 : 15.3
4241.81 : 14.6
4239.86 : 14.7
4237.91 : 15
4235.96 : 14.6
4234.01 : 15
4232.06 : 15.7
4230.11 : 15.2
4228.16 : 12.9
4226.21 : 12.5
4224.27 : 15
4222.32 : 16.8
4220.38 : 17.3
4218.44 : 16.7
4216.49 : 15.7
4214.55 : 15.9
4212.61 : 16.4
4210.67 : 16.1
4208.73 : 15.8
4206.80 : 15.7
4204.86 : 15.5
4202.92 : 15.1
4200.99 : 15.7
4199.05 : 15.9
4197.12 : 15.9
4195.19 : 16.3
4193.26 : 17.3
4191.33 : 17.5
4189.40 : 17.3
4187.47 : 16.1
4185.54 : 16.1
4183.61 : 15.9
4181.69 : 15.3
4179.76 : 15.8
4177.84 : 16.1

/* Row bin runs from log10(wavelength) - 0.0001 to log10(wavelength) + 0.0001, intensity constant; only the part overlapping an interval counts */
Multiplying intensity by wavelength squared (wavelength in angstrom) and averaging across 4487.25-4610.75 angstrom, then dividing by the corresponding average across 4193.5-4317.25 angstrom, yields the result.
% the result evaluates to 1.32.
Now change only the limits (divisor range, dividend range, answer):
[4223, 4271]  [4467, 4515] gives 1.27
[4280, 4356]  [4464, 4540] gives 1.26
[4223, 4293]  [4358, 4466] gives 1.14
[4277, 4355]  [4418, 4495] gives 1.23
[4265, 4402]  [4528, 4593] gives 1.29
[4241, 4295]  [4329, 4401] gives 1.03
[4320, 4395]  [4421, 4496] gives 1.18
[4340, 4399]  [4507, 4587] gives 1.24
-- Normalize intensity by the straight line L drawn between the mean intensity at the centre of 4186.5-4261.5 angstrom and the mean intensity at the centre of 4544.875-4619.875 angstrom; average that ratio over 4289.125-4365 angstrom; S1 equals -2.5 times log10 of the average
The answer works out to 0.12 mag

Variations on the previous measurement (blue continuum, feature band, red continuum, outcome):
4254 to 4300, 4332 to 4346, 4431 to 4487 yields 0.13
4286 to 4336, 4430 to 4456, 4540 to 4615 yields -0.07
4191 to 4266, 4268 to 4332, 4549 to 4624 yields 0.10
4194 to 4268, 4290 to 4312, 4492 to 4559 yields 0.23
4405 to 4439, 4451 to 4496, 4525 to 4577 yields 0.00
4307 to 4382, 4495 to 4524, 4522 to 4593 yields -0.04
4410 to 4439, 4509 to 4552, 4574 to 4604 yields 0.02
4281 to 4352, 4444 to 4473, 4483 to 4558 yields -0.03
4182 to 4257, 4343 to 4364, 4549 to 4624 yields 0.07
